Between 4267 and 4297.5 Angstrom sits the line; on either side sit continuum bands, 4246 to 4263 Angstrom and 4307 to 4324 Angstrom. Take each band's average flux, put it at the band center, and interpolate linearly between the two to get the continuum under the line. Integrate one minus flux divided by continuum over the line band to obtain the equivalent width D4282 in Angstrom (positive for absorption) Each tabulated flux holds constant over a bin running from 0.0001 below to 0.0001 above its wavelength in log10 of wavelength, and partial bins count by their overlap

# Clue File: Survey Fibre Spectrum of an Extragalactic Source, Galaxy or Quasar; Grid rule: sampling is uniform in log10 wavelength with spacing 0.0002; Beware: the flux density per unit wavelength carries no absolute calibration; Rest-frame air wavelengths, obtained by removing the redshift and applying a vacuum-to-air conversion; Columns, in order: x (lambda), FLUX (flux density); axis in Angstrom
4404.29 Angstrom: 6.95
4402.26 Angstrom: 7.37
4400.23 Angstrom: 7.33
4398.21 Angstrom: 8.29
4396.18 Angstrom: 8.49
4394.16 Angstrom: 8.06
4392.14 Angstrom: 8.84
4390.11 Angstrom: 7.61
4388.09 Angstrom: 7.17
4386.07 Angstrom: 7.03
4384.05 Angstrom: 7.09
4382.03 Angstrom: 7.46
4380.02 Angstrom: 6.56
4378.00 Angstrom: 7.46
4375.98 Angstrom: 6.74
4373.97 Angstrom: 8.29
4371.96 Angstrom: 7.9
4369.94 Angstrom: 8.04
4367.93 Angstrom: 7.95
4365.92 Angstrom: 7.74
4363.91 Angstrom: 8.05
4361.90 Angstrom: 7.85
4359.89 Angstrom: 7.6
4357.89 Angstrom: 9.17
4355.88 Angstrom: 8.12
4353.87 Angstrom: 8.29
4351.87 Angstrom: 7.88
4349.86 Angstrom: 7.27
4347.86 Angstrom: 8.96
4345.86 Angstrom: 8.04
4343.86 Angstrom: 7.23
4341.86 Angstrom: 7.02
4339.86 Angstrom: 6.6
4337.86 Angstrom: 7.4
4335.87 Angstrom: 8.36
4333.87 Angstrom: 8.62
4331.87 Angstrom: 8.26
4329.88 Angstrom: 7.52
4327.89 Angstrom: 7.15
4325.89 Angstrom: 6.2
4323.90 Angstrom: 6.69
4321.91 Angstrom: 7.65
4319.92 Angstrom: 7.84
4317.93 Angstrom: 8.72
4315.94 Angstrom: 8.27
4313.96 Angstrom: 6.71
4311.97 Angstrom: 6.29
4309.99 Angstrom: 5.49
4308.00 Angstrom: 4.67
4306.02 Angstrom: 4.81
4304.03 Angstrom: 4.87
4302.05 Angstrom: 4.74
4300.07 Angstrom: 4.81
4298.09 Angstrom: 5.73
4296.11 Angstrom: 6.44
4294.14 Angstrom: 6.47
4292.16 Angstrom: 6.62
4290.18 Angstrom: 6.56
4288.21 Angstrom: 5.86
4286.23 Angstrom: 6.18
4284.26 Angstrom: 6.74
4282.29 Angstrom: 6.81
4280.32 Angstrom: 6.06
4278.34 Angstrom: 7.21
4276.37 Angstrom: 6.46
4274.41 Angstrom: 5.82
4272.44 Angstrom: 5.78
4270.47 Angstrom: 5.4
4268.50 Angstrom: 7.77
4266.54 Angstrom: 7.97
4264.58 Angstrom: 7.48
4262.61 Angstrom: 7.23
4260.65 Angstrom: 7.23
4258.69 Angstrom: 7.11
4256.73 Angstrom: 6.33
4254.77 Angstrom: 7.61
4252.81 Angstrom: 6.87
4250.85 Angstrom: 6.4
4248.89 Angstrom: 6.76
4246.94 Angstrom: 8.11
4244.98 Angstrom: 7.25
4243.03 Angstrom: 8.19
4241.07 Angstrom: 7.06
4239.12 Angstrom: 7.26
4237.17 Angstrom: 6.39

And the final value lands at 2.5 Angstrom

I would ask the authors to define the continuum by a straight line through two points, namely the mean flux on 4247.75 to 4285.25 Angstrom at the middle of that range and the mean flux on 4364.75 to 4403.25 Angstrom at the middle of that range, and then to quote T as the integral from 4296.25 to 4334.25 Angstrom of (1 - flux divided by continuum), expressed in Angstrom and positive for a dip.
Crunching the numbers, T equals 3.3 Angstrom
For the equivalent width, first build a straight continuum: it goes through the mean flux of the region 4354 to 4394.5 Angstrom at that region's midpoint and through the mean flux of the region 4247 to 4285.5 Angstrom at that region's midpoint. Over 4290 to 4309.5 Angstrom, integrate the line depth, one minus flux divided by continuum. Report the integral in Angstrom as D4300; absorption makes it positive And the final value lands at 4.3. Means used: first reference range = 6.82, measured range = 5.53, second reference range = 7.74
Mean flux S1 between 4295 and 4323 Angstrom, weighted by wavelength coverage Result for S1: 6.22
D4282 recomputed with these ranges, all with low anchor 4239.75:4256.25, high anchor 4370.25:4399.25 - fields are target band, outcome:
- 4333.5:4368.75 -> -1.5 Angstrom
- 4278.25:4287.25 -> 1.0 Angstrom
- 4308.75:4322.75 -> 0.4 Angstrom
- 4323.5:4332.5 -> 0.4 Angstrom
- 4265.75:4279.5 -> 1.3 Angstrom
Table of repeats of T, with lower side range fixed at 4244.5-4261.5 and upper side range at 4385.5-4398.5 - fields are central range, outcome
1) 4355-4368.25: -0.6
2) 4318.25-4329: 0.4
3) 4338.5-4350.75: 0.2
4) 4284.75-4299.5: 2.2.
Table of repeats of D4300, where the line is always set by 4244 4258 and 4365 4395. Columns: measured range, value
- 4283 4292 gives 1.0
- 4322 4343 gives 0.0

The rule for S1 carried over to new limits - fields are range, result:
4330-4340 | 7.93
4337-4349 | 7.54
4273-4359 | 6.9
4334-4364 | 7.87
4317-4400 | 7.73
